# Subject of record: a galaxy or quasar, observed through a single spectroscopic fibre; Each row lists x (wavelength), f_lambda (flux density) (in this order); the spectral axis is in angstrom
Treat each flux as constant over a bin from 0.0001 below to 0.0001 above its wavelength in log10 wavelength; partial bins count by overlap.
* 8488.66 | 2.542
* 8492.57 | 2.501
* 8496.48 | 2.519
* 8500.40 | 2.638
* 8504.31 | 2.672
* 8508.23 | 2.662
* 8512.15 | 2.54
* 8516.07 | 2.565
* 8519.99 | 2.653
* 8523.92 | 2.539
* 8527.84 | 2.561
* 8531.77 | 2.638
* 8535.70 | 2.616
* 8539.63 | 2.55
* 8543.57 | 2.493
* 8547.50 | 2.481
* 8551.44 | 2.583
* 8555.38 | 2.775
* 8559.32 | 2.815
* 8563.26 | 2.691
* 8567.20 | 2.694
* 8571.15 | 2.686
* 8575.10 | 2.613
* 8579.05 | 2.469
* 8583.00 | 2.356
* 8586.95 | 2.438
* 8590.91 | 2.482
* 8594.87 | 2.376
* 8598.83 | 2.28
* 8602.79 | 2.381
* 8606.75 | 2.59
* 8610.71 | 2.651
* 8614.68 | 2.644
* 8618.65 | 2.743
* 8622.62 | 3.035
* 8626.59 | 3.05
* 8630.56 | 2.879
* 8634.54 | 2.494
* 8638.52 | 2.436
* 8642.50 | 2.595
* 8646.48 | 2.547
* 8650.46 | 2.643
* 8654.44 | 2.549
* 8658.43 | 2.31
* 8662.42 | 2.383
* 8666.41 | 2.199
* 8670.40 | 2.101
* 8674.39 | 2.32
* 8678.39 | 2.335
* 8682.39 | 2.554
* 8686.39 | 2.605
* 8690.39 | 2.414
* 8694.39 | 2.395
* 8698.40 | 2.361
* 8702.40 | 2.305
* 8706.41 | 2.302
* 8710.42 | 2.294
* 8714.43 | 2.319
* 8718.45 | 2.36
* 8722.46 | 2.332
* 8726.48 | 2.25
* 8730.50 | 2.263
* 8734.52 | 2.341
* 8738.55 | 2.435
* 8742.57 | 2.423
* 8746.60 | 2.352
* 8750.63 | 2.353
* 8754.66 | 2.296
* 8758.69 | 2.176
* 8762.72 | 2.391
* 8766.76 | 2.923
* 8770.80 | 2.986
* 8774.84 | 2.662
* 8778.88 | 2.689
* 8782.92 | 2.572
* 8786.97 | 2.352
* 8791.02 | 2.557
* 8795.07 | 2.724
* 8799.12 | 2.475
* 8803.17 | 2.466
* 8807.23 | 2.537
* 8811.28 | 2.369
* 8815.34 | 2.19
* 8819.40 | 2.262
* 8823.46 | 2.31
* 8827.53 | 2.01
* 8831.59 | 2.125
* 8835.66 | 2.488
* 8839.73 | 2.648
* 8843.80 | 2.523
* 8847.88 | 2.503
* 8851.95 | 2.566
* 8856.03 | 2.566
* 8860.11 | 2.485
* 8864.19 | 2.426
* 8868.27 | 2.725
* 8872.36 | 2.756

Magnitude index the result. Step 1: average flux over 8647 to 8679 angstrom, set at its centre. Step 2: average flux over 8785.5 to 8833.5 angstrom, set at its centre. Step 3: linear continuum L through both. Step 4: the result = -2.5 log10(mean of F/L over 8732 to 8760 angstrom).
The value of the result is 0.011 mag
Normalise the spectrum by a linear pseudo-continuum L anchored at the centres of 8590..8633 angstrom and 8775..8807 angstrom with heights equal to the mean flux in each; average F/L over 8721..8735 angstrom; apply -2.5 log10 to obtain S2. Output 0.132 mag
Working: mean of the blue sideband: 2.65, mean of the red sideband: 2.55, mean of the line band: 2.29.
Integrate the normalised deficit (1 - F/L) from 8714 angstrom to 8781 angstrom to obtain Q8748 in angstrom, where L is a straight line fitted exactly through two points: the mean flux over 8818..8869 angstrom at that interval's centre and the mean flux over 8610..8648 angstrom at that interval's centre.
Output 2.8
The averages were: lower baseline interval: 2.71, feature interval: 2.45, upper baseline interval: 2.43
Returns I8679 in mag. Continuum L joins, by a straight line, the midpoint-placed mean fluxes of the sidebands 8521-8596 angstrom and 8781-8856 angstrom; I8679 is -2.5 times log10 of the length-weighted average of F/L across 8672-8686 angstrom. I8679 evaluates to 0.04 mag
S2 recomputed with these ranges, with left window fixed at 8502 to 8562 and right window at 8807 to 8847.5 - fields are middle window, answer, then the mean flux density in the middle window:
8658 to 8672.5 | 0.11 mag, 2.24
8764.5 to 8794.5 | -0.12 mag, 2.68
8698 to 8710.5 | 0.06 mag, 2.31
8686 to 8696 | 0.01 mag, 2.45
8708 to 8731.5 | 0.06 mag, 2.3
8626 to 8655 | -0.05 mag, 2.63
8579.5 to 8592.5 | 0.06 mag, 2.43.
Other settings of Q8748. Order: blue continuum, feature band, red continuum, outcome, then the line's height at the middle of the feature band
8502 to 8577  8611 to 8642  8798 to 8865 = -2.2 angstrom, 2.56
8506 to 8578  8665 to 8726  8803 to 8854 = 3.6 angstrom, 2.49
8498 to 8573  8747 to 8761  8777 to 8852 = 1.1 angstrom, 2.48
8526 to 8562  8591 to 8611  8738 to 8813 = 1.1 angstrom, 2.59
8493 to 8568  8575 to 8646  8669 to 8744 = -2.5 angstrom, 2.49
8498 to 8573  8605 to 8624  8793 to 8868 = -1.1 angstrom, 2.57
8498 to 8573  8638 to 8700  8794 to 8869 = 2.8 angstrom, 2.54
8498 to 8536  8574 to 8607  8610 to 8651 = 3.0 angstrom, 2.67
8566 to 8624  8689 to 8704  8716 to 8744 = 0.2 angstrom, 2.39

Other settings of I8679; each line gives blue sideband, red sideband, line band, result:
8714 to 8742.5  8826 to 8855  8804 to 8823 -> 0.03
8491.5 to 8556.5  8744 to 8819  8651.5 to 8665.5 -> 0.06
